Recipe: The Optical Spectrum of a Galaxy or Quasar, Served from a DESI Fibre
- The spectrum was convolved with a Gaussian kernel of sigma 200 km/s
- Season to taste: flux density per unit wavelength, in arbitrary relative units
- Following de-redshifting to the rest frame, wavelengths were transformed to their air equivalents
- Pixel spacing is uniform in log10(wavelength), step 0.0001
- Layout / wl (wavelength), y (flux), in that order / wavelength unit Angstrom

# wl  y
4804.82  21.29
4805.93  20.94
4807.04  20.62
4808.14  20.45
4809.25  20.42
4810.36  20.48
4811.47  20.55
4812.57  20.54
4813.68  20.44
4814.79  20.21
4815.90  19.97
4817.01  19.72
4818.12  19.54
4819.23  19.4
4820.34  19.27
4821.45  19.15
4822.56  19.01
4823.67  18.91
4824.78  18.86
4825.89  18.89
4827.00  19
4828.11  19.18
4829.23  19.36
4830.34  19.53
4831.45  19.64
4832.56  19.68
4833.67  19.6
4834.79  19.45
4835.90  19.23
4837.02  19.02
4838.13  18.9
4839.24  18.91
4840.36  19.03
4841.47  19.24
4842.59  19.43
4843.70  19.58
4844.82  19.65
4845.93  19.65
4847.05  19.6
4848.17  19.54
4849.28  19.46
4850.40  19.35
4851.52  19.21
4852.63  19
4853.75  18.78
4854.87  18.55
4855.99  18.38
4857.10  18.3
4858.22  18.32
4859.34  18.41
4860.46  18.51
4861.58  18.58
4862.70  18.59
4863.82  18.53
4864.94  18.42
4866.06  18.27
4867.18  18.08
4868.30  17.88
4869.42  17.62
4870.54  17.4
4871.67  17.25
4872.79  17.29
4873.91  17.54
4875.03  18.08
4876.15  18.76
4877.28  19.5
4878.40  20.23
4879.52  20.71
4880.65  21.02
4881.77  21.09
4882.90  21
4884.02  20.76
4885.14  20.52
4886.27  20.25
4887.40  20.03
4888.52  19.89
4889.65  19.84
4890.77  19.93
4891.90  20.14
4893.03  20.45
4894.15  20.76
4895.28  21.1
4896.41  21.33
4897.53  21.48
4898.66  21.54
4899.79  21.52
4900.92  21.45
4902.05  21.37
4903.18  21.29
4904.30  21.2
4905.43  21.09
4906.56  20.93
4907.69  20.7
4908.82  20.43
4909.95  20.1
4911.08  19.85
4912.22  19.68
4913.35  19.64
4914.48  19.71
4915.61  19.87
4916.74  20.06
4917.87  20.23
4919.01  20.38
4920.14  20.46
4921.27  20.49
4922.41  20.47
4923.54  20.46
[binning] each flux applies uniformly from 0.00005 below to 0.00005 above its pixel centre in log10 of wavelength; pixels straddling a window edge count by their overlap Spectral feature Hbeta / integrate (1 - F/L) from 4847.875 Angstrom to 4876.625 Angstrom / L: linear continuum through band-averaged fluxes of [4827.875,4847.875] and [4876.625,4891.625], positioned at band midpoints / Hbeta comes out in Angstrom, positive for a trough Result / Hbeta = 2.17 Angstrom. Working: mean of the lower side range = 19.4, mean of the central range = 18.4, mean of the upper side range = 20.3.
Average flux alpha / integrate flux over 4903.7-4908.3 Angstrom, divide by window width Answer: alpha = 21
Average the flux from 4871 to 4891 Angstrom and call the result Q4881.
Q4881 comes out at 19.6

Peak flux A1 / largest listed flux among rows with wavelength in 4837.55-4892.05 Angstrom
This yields 21.09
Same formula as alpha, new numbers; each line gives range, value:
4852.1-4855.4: 18.7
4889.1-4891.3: 19.9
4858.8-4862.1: 18.5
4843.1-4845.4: 19.7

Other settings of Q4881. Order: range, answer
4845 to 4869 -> 18.7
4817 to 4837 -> 19.3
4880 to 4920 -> 20.6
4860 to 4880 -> 18.4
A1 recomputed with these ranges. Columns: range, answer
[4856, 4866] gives 18.59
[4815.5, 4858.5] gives 19.97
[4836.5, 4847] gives 19.65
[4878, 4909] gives 21.54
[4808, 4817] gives 20.55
